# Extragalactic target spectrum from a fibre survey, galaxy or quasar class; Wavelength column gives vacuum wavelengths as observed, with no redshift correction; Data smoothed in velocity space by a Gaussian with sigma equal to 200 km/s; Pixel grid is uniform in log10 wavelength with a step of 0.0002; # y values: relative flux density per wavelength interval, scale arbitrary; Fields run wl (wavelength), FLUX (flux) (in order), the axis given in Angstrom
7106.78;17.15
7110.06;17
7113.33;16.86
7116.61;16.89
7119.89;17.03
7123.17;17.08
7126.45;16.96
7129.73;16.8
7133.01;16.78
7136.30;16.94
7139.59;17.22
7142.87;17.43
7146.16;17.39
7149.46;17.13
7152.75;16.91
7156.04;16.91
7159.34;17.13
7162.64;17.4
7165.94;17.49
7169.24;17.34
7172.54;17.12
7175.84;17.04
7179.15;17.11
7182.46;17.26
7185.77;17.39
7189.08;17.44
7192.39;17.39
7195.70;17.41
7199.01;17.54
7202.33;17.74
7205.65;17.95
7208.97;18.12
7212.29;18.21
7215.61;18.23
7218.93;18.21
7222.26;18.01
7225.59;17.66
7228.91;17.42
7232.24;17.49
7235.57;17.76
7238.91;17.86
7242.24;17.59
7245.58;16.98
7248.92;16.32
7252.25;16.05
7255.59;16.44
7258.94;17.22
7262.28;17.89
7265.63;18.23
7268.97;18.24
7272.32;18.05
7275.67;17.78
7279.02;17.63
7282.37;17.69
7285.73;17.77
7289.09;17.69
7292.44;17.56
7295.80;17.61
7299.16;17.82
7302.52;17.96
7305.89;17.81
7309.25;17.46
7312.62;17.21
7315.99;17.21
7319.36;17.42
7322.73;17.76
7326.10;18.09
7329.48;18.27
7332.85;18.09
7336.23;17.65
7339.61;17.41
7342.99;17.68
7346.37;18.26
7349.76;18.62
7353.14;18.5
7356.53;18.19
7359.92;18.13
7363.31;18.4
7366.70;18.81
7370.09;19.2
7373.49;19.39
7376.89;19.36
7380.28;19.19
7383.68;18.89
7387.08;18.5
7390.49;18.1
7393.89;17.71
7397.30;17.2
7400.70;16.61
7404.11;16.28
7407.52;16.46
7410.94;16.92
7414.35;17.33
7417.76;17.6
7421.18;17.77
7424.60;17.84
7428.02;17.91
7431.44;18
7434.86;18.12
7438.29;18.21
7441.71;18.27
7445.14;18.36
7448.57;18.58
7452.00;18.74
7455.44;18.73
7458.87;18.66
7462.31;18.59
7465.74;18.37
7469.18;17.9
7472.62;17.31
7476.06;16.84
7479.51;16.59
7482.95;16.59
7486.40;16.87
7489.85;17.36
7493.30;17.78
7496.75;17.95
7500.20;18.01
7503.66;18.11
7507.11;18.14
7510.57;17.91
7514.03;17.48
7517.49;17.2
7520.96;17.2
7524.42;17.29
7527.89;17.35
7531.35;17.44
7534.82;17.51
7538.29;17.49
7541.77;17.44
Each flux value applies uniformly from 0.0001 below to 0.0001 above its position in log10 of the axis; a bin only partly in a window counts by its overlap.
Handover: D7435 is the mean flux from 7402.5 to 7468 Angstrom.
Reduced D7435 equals 17.9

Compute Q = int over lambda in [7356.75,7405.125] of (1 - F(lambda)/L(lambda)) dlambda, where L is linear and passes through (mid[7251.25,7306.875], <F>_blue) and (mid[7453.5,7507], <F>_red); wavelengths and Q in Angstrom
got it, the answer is -1.7 Angstrom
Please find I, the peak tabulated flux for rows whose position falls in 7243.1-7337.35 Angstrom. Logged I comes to 18.27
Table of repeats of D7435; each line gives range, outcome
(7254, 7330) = 17.7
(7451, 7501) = 17.7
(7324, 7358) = 18.1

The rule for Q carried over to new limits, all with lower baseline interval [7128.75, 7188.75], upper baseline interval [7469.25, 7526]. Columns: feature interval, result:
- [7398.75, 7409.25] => 0.5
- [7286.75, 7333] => -1.1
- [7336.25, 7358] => -1.0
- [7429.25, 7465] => -2.1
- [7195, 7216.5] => -0.9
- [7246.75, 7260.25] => 0.6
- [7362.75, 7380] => -1.7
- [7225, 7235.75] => -0.2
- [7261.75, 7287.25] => -1.0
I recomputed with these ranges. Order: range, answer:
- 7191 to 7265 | 18.23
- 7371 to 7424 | 19.39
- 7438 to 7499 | 18.74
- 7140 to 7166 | 17.49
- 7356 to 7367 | 18.81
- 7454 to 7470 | 18.73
